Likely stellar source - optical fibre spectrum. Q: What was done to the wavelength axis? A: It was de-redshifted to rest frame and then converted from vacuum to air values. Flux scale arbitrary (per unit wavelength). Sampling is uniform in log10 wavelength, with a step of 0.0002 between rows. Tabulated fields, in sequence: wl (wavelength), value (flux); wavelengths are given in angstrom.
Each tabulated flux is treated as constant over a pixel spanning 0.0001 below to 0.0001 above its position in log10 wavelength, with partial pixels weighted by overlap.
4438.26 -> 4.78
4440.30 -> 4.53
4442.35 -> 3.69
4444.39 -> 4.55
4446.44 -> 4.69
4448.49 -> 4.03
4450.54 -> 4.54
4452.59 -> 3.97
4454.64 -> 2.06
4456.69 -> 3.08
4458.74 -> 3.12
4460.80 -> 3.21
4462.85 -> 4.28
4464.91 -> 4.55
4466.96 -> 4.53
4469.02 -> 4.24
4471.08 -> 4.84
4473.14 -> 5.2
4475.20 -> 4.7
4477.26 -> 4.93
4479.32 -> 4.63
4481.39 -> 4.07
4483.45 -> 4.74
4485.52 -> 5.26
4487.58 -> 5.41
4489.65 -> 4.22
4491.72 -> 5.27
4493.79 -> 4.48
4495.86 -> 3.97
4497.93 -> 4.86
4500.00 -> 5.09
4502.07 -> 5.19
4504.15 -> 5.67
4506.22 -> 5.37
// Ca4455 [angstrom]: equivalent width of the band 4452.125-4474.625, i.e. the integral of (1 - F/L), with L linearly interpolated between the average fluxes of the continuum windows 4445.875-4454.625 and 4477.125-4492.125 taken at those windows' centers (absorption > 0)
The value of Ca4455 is 2.12 angstrom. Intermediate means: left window 4.03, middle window 3.93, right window 4.79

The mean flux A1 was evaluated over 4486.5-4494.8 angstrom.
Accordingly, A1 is 4.85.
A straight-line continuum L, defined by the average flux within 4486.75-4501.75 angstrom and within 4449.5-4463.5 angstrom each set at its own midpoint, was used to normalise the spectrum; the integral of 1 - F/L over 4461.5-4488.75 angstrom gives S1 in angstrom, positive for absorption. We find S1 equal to -4.1 angstrom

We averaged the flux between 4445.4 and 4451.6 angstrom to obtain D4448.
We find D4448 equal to 4.41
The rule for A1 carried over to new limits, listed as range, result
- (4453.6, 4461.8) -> 2.87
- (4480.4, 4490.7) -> 4.74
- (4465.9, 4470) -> 4.39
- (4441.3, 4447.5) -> 4.31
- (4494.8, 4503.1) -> 4.78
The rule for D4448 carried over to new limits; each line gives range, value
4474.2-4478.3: 4.82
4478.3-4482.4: 4.34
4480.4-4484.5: 4.41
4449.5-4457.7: 3.41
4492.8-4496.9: 4.22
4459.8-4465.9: 4.01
